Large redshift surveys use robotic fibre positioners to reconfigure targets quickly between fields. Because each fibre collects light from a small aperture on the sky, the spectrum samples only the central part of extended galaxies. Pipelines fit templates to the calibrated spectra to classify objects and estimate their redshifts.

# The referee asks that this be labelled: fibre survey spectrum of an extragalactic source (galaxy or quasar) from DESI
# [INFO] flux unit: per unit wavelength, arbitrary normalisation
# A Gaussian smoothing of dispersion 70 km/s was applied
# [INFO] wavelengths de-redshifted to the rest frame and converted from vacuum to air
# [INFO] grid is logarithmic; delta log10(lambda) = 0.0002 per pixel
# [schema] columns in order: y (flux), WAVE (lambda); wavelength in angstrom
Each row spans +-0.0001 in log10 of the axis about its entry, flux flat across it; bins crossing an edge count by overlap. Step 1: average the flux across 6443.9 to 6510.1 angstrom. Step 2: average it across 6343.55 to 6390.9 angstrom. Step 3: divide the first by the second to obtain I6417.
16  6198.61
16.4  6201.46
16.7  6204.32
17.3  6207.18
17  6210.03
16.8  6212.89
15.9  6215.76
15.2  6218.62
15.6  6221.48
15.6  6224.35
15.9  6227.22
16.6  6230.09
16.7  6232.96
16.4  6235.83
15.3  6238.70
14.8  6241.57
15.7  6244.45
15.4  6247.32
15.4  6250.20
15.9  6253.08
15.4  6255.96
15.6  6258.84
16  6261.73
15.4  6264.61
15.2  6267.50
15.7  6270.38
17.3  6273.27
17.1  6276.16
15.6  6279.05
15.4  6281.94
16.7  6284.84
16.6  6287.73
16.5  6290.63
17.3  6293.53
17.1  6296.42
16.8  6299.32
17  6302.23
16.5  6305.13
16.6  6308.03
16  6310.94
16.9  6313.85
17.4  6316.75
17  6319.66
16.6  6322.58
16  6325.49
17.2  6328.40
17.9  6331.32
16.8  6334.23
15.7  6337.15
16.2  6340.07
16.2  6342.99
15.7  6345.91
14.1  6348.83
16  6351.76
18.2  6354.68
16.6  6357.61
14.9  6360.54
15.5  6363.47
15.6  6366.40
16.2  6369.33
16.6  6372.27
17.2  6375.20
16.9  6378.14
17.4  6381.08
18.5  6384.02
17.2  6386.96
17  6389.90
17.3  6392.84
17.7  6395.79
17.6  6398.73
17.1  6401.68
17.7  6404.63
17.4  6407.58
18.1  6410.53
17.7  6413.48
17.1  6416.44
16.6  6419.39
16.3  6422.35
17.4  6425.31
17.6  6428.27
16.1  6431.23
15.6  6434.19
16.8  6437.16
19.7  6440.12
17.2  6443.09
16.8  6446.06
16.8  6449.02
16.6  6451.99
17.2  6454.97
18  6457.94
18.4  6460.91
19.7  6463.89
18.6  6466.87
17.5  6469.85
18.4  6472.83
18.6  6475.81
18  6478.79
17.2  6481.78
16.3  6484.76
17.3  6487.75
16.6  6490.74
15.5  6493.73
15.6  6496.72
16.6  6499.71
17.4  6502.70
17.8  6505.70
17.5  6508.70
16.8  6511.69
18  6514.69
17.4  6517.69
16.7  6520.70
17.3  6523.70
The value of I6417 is 1.1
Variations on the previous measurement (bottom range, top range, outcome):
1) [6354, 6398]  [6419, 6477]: 1.04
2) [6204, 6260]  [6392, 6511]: 1.09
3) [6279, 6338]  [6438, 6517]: 1.05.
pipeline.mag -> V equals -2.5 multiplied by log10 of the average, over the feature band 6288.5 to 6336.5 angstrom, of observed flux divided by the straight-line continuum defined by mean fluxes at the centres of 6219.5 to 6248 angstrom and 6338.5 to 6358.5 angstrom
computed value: -0.05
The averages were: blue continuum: 15.8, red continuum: 16.1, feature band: 16.8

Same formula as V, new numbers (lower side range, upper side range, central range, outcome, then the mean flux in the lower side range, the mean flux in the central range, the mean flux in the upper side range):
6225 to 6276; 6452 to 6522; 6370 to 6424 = -0.03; 15.8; 17.3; 17.4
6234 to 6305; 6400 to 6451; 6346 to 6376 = 0.04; 16.1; 16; 17.2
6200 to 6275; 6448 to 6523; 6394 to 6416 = -0.04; 16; 17.6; 17.4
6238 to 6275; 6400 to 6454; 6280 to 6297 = -0.04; 15.6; 16.5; 17.1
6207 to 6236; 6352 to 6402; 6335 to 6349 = 0.06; 16.2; 15.8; 16.9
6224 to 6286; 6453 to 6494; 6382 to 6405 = -0.03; 15.9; 17.5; 17.7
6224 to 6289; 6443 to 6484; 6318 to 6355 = 0.02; 15.9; 16.4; 17.8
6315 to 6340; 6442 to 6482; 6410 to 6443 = 0.02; 16.8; 17.2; 17.8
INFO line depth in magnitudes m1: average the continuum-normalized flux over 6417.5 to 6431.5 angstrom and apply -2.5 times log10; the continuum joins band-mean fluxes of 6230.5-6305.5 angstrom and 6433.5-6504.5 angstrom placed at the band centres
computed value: 0.01 mag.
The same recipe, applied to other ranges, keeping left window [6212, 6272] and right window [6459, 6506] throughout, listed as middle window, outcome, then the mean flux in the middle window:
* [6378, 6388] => -0.05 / 17.6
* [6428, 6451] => 0.01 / 17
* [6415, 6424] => 0.02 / 16.7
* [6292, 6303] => -0.06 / 17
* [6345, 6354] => 0.07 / 15.5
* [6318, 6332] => -0.04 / 16.9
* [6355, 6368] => 0.05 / 15.9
